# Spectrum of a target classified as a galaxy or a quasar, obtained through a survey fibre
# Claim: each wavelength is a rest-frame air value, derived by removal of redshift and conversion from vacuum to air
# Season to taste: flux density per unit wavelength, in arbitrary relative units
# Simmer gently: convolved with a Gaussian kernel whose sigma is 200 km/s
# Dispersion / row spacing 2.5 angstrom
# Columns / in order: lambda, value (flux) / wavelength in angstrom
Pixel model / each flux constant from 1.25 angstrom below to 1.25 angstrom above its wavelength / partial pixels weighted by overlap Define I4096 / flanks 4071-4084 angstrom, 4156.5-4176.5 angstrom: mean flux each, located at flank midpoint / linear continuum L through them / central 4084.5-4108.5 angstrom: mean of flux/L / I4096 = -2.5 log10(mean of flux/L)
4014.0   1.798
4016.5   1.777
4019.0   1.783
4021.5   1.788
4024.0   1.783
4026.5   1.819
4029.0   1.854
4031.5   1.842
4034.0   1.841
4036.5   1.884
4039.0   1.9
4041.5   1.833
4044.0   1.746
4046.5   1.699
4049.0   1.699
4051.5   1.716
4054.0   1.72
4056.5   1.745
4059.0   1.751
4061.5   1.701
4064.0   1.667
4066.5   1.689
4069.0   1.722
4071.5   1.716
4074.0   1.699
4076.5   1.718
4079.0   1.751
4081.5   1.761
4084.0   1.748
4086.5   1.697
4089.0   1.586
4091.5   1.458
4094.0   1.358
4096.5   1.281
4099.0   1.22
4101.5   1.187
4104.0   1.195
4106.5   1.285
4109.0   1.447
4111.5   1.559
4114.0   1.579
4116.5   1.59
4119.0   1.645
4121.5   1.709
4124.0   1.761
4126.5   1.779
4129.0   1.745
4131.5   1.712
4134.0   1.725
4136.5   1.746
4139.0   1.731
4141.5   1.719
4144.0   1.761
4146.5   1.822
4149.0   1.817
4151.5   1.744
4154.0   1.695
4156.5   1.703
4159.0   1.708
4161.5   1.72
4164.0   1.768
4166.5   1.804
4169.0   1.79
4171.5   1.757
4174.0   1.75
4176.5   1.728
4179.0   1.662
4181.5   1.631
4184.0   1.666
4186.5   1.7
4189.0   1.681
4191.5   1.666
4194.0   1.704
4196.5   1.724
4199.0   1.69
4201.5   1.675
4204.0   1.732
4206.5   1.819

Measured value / 0.25 mag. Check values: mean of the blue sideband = 1.73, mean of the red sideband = 1.75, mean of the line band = 1.38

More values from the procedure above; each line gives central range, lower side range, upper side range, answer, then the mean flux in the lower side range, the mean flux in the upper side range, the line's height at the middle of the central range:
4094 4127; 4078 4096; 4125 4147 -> 0.144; 1.61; 1.75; 1.67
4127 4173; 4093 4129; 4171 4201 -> -0.102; 1.48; 1.69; 1.59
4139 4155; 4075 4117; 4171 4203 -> -0.098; 1.49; 1.69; 1.61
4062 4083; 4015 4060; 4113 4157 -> 0.031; 1.79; 1.72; 1.76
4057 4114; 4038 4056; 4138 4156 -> 0.130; 1.76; 1.75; 1.76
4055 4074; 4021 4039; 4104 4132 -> 0.019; 1.84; 1.6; 1.74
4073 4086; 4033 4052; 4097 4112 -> -0.159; 1.79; 1.3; 1.5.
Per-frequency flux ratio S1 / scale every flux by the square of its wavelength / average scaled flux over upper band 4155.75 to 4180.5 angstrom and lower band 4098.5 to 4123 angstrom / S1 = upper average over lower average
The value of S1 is 1.23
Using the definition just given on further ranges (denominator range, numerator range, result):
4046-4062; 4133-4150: 1.07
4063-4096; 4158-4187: 1.09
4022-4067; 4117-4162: 1.02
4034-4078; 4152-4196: 1.04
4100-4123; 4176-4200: 1.19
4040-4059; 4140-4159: 1.06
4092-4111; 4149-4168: 1.38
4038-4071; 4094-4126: 0.86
